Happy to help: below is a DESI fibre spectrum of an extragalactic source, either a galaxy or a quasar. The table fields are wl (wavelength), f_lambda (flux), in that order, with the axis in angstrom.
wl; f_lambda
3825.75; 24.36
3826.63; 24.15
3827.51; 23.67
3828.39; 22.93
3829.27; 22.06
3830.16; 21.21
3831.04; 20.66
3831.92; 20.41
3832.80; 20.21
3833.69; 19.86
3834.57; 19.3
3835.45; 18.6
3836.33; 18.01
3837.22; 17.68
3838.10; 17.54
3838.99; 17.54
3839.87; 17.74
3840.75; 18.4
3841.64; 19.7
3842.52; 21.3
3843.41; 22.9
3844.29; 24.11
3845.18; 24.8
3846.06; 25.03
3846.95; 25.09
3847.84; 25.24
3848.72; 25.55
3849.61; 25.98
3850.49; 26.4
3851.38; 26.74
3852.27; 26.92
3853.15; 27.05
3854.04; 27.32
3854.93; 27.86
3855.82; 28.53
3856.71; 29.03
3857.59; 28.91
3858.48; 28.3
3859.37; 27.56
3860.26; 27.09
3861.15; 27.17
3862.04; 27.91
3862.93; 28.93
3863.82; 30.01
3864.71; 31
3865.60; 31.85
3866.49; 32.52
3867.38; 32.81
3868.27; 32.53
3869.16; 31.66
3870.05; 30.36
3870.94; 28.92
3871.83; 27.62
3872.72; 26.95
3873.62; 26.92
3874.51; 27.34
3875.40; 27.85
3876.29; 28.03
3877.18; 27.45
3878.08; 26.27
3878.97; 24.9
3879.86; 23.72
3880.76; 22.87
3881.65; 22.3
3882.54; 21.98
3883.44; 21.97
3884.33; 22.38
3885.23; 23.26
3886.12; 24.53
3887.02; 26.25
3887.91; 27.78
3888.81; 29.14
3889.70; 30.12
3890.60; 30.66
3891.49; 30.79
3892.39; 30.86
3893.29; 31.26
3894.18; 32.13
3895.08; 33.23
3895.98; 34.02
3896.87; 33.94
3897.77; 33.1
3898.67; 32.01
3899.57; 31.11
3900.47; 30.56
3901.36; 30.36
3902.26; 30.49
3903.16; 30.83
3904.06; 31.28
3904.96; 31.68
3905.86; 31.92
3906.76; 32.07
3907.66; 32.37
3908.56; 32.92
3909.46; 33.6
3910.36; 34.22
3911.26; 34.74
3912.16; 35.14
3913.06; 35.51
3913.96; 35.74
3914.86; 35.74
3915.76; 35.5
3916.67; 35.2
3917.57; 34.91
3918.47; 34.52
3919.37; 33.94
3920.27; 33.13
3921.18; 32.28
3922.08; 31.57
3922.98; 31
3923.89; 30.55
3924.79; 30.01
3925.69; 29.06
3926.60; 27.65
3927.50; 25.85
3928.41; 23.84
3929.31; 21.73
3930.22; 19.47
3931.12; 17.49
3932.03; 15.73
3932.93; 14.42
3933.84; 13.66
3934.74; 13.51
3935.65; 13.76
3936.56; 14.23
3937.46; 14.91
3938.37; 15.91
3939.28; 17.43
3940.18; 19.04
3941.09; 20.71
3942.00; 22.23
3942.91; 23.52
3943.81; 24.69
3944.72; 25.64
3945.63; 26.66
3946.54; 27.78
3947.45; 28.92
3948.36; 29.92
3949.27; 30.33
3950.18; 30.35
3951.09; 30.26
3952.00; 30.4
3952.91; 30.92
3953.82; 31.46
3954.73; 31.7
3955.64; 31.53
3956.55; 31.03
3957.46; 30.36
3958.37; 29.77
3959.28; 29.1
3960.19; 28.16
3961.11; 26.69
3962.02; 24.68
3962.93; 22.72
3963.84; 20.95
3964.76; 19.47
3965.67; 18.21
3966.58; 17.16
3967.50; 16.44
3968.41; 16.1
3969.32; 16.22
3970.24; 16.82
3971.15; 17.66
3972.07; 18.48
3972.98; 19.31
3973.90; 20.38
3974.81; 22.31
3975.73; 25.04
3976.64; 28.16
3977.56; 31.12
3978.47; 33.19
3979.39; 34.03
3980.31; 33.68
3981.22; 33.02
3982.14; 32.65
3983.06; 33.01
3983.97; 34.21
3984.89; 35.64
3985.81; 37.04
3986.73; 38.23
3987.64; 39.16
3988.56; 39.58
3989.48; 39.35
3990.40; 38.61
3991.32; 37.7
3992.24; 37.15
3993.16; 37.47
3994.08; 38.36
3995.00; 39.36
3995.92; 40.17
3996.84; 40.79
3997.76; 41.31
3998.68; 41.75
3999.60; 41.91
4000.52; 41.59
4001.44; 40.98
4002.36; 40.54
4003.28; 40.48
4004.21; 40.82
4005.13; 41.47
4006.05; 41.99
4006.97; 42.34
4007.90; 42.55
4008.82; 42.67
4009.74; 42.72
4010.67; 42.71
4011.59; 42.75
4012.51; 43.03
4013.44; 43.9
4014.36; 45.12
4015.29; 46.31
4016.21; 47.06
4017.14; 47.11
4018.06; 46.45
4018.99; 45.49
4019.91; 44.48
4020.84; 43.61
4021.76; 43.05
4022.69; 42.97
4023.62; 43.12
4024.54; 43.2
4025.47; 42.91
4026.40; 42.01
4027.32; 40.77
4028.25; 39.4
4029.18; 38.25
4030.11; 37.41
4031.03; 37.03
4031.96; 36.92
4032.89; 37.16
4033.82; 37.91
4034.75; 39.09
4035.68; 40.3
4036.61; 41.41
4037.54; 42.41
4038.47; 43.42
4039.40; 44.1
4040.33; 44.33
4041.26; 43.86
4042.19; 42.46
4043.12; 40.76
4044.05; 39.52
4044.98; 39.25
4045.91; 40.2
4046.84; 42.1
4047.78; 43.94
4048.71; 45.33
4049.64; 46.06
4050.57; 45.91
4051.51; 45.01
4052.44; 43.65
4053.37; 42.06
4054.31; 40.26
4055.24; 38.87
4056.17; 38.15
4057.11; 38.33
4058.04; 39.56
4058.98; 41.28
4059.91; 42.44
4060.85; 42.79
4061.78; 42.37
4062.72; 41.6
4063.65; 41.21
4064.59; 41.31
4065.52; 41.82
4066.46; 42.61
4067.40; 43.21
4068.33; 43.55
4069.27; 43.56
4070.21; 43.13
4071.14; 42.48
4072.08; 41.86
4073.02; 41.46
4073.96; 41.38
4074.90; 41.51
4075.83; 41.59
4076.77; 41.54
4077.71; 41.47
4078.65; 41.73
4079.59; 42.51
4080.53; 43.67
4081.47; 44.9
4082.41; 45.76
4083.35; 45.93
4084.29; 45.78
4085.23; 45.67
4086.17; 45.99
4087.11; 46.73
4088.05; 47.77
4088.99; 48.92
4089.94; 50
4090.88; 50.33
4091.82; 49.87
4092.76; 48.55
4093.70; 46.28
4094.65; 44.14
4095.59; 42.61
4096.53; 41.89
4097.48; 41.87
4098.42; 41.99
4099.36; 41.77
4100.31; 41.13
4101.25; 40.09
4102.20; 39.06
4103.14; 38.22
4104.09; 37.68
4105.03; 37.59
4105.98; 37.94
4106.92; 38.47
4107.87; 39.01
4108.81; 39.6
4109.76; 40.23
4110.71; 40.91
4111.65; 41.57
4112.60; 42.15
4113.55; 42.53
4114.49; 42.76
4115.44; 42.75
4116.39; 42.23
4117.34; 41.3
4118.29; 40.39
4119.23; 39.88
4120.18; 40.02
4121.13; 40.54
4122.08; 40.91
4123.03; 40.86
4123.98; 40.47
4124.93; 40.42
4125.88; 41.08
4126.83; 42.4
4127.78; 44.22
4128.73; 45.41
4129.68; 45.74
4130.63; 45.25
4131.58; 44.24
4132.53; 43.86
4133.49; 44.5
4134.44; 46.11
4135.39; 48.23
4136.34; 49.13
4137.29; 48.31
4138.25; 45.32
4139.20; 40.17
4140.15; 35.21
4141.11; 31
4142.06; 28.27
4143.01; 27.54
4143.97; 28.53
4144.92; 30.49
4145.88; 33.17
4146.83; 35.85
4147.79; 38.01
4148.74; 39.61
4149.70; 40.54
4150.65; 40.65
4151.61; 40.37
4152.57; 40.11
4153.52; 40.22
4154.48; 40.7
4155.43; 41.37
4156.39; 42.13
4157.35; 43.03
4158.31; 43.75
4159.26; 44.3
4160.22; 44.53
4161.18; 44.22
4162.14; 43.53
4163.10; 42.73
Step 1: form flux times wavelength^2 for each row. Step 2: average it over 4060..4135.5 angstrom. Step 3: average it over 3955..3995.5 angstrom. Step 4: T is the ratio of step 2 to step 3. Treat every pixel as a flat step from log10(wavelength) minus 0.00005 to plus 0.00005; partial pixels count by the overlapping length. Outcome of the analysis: 1.6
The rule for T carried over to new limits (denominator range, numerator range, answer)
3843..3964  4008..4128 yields 1.66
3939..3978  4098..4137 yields 1.83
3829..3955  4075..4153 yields 1.73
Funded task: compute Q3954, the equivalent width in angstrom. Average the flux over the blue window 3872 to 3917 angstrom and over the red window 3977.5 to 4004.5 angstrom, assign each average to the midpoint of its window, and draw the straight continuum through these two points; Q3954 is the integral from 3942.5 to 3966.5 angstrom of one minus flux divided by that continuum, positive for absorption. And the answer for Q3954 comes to 5.13 angstrom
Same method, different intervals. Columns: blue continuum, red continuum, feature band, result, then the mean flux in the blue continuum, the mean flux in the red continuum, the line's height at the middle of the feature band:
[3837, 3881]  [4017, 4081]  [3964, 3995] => 6.3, 26.4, 41.9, 36.2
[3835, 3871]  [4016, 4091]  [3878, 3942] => 6.0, 25.9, 42.6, 30.7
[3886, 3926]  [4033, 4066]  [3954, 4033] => 6.2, 32.1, 41.8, 38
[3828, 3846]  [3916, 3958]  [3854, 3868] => -4.9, 20.3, 25.8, 21.6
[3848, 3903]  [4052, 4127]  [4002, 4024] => -3.6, 28.4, 42.3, 37.3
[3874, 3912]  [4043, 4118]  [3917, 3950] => 8.0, 29.3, 42.5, 32.2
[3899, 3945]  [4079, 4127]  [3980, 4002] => -3.3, 27.2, 42.6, 33.1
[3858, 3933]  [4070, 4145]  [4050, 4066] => -1.0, 29.3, 42.1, 39.1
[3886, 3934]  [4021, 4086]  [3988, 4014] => -2.2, 30.2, 42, 37.6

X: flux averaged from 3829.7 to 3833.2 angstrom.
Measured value 20.6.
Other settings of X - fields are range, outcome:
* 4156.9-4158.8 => 43.5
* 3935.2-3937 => 14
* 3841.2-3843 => 20.5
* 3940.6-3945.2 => 23.3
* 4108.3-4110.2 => 39.9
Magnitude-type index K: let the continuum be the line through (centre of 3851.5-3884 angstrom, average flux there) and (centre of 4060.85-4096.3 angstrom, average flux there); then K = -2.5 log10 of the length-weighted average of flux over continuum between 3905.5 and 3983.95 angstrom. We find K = 0.25 mag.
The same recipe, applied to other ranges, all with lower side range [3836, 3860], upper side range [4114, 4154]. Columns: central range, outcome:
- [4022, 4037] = -0.163 mag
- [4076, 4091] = -0.205 mag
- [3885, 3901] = -0.138 mag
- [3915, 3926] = -0.161 mag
